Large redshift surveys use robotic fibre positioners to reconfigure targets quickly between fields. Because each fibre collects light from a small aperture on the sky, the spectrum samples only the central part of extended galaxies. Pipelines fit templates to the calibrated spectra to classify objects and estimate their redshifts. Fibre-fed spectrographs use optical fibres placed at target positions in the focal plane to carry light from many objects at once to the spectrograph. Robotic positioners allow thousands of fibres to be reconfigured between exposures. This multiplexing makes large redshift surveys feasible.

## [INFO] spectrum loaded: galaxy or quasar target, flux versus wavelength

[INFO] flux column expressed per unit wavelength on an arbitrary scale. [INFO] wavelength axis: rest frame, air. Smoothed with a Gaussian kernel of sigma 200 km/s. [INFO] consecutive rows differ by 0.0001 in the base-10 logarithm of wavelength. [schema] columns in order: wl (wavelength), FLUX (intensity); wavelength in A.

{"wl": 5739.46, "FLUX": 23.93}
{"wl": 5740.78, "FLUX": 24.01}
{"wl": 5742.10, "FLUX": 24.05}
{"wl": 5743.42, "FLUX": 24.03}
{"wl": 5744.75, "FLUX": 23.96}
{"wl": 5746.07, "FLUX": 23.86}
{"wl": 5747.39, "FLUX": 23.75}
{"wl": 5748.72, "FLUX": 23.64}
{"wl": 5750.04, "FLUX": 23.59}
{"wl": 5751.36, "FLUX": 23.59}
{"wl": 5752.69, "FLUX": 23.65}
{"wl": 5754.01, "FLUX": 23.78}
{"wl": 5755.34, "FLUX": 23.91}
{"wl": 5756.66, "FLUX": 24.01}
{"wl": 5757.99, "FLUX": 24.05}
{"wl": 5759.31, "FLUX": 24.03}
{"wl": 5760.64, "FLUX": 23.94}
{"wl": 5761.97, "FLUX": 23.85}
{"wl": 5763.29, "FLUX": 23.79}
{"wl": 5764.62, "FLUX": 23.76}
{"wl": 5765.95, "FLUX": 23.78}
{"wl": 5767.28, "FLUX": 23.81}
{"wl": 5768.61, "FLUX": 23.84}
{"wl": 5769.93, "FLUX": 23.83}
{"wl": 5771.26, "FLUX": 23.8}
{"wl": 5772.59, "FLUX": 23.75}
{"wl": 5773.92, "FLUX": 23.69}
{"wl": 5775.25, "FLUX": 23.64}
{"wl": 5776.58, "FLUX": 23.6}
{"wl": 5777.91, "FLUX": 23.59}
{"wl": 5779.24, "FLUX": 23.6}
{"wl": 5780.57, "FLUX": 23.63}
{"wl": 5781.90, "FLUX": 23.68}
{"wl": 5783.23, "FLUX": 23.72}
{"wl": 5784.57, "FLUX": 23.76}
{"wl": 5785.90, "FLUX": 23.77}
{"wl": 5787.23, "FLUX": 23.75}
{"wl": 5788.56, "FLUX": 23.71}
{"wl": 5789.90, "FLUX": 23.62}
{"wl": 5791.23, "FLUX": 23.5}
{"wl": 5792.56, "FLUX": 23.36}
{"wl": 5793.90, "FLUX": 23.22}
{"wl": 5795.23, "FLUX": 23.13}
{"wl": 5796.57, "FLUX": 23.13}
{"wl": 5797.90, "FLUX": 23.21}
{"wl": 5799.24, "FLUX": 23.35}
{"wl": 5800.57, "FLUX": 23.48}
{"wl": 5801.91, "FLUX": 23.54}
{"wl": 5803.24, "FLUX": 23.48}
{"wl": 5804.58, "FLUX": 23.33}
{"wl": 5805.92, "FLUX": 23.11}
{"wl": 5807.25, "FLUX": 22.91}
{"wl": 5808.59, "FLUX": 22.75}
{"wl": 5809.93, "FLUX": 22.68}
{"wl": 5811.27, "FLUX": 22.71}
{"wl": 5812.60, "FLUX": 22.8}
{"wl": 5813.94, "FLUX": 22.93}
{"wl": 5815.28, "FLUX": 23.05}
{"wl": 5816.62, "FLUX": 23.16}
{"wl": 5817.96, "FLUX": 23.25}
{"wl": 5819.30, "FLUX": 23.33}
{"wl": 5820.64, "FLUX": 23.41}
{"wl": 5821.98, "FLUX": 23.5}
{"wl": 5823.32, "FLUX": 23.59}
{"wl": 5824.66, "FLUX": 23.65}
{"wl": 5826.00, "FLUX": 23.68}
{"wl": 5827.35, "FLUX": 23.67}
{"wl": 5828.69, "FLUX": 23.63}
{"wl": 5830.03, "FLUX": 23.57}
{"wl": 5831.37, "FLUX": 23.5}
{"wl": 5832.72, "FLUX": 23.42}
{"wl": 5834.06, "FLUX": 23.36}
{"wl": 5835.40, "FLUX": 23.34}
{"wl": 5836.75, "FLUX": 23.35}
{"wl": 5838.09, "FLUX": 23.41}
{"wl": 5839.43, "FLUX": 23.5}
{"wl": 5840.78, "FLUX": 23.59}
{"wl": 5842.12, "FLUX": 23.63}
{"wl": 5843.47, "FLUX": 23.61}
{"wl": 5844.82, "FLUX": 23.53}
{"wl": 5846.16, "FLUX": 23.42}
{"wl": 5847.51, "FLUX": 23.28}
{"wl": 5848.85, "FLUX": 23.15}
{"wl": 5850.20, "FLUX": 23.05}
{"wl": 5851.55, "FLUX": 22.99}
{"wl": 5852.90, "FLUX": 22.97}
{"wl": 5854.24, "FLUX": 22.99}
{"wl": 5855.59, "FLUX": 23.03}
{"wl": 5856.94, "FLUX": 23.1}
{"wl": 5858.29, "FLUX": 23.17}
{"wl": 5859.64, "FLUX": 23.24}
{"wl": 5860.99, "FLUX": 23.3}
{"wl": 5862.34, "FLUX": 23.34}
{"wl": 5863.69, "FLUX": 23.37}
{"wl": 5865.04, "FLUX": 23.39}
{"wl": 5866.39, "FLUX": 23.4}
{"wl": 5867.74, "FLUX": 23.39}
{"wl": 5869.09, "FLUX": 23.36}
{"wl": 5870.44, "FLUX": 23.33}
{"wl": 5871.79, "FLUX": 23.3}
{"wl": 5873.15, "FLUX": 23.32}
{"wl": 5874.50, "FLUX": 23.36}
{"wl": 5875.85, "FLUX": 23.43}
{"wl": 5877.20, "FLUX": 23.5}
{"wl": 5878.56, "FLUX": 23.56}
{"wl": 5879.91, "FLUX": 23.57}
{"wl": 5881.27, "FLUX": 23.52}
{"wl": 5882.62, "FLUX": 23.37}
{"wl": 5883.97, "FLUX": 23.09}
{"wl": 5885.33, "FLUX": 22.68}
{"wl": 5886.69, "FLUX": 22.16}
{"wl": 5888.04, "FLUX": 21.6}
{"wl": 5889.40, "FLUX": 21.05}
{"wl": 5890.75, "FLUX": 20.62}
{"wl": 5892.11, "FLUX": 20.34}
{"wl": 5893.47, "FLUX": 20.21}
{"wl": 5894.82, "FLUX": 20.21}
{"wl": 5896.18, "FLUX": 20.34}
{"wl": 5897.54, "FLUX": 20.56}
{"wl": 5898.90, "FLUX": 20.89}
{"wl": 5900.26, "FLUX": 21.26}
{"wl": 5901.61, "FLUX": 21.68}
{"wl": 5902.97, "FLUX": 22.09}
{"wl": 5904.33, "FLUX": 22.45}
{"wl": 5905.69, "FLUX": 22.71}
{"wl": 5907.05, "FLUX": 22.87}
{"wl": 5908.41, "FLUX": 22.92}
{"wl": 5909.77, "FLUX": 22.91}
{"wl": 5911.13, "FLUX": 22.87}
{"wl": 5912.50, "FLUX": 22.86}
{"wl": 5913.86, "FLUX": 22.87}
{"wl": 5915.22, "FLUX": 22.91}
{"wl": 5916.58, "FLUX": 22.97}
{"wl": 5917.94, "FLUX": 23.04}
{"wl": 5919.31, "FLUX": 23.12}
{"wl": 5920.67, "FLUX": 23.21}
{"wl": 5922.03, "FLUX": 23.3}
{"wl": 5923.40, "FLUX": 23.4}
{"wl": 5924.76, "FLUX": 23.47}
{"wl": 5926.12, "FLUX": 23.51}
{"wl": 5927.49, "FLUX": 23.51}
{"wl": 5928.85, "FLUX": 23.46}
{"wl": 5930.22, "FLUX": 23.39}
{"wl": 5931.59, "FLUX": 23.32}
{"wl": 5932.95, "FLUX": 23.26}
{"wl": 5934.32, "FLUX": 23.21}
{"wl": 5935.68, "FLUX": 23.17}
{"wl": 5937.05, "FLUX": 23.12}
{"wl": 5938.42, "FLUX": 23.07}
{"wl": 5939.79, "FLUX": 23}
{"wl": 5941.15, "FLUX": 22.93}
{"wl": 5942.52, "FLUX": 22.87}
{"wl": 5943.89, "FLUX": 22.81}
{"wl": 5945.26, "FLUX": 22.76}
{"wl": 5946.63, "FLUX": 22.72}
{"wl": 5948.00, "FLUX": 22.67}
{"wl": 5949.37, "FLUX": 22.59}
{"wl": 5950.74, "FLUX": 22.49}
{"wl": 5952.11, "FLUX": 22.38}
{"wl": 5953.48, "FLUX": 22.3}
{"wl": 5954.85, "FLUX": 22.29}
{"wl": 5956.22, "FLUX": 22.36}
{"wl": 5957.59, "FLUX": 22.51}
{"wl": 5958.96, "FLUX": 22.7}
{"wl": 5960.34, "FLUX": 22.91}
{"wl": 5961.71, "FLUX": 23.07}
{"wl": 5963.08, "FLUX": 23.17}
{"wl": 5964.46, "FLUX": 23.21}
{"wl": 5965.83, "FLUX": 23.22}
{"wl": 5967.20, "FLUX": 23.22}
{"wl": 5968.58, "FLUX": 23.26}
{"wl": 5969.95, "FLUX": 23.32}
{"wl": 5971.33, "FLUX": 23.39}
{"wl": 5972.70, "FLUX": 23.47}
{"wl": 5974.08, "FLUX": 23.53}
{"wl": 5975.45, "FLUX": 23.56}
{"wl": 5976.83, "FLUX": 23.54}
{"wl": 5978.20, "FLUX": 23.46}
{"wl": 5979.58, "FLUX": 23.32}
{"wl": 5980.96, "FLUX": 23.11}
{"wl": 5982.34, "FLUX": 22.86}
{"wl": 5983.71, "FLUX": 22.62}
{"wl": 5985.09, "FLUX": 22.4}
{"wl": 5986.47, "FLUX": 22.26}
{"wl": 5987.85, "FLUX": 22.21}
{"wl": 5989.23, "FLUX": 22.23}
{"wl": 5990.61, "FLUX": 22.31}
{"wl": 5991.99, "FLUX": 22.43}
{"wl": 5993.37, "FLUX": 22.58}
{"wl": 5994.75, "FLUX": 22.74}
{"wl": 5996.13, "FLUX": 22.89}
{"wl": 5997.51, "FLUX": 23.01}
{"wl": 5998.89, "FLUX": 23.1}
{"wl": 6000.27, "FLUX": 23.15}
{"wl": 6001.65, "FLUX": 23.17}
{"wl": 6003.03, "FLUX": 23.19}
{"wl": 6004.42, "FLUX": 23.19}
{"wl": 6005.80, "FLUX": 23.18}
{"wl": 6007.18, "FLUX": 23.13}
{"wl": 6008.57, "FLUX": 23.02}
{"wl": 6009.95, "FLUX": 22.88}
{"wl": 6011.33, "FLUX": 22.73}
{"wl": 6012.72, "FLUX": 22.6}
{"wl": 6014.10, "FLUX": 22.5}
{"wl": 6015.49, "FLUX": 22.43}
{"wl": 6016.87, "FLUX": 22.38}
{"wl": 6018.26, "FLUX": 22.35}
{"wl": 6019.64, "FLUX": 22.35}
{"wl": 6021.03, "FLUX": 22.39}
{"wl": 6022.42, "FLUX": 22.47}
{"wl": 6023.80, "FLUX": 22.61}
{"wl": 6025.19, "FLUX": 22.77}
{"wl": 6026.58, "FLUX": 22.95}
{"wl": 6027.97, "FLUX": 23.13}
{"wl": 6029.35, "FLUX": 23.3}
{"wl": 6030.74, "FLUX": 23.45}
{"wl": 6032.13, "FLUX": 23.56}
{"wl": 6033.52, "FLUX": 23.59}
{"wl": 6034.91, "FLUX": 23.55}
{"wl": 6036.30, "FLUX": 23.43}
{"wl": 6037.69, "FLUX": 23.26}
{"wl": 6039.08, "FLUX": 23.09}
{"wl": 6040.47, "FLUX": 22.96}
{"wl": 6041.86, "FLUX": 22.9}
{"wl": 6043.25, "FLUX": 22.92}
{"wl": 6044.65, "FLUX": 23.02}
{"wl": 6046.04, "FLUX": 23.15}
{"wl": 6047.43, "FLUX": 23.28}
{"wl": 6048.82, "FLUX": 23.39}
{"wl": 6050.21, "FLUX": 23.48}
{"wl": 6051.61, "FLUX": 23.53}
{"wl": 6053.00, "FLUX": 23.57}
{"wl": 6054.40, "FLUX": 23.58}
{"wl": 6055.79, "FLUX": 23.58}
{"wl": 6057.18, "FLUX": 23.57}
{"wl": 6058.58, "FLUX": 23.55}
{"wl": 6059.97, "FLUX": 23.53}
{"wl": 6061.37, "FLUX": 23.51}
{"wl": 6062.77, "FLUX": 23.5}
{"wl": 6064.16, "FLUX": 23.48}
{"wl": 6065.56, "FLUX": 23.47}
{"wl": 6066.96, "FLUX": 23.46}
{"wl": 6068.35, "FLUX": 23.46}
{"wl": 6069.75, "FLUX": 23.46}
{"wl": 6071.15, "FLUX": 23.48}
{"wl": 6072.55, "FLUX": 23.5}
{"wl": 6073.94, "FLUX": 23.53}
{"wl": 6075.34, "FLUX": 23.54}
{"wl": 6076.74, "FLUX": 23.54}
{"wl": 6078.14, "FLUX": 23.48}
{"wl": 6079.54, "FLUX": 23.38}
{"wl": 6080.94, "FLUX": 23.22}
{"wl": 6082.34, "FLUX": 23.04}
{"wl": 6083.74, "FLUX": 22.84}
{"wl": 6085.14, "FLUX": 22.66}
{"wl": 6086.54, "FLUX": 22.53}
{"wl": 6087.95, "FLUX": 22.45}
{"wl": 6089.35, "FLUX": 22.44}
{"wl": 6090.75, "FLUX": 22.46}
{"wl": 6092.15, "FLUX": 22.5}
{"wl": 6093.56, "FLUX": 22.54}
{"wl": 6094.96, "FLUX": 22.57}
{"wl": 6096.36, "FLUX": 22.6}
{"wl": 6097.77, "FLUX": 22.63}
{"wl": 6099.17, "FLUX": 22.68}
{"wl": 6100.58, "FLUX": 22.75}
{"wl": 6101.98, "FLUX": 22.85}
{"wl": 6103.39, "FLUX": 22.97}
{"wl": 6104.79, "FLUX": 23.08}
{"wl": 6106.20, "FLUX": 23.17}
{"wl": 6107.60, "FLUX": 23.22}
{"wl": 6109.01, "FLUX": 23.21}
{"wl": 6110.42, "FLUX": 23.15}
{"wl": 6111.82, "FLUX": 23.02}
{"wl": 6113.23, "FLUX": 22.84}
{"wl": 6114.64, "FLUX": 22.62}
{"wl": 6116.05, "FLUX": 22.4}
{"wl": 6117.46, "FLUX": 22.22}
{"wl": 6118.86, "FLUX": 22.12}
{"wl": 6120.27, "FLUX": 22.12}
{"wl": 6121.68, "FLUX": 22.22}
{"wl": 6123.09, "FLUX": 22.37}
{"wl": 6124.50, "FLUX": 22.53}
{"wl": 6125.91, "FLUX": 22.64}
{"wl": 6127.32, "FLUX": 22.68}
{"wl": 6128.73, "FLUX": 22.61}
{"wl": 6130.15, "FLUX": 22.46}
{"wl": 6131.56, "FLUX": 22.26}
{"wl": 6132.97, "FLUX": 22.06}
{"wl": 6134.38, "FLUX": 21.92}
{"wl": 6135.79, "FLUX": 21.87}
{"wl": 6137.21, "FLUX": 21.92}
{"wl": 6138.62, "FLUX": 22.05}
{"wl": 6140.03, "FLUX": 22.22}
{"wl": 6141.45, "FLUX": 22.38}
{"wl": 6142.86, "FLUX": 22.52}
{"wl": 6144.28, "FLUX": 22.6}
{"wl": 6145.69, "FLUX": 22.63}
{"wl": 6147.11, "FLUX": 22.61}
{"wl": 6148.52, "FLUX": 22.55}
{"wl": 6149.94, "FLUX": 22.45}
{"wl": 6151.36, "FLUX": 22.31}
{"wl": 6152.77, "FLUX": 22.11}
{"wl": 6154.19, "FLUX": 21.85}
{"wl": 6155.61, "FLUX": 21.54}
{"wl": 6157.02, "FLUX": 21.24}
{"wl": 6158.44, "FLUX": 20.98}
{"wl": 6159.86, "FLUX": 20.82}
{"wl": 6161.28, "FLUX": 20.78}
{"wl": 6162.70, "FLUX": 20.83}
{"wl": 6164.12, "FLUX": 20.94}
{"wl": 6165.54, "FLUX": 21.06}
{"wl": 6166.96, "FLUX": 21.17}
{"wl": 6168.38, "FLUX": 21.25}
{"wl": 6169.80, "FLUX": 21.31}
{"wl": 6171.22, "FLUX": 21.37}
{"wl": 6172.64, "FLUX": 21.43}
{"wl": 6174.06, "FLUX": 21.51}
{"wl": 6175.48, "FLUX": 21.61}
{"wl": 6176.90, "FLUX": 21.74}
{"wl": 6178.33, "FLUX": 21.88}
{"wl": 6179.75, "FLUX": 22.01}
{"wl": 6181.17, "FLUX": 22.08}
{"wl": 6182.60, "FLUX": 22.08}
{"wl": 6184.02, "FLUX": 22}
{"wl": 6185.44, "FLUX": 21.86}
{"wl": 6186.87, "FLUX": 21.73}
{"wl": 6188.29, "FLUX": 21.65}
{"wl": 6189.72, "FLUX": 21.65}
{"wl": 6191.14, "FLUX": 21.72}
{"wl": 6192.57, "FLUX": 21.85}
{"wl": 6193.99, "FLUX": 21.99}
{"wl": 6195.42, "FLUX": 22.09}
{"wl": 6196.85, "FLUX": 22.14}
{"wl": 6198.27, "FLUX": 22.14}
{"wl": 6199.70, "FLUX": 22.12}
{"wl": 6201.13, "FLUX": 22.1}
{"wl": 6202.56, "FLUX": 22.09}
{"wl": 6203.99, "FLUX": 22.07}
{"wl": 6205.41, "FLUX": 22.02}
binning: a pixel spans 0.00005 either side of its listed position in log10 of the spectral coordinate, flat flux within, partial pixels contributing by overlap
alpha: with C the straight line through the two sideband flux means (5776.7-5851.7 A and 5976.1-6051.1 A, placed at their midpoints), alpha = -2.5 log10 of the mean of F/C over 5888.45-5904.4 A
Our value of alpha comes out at 0.111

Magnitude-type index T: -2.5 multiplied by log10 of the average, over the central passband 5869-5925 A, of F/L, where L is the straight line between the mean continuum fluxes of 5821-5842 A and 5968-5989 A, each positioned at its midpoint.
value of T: 0.041 mag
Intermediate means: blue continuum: 23.5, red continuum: 23.1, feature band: 22.5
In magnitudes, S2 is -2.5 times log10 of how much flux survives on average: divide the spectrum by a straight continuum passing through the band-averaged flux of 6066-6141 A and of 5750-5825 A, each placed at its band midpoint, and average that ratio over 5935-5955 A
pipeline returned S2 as 0.02 mag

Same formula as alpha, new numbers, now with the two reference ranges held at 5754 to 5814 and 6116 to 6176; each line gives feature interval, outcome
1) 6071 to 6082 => -0.06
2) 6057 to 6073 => -0.06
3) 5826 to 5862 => 0.00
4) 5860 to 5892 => 0.01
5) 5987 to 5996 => 0.01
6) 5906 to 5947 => -0.01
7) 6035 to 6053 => -0.04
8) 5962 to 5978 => -0.03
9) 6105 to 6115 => -0.05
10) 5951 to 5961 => 0.01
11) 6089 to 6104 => -0.02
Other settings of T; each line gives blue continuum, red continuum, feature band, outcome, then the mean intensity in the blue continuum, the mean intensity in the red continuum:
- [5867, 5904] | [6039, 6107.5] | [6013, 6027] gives 0.02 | 22.2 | 23.1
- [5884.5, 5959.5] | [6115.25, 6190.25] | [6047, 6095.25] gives -0.05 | 22.5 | 21.9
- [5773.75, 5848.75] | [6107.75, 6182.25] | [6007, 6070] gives -0.03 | 23.4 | 22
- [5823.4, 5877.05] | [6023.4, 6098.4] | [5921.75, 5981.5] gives 0.01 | 23.4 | 23.2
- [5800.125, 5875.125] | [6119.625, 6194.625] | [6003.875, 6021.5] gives -0.01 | 23.3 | 21.9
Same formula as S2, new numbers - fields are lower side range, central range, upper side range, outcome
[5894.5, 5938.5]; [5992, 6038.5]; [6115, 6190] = -0.028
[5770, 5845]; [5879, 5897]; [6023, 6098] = 0.076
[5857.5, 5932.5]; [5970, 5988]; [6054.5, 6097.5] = -0.008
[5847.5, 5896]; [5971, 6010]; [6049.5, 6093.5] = 0.004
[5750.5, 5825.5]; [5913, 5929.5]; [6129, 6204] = -0.015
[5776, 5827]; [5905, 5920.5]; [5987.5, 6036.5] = 0.008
